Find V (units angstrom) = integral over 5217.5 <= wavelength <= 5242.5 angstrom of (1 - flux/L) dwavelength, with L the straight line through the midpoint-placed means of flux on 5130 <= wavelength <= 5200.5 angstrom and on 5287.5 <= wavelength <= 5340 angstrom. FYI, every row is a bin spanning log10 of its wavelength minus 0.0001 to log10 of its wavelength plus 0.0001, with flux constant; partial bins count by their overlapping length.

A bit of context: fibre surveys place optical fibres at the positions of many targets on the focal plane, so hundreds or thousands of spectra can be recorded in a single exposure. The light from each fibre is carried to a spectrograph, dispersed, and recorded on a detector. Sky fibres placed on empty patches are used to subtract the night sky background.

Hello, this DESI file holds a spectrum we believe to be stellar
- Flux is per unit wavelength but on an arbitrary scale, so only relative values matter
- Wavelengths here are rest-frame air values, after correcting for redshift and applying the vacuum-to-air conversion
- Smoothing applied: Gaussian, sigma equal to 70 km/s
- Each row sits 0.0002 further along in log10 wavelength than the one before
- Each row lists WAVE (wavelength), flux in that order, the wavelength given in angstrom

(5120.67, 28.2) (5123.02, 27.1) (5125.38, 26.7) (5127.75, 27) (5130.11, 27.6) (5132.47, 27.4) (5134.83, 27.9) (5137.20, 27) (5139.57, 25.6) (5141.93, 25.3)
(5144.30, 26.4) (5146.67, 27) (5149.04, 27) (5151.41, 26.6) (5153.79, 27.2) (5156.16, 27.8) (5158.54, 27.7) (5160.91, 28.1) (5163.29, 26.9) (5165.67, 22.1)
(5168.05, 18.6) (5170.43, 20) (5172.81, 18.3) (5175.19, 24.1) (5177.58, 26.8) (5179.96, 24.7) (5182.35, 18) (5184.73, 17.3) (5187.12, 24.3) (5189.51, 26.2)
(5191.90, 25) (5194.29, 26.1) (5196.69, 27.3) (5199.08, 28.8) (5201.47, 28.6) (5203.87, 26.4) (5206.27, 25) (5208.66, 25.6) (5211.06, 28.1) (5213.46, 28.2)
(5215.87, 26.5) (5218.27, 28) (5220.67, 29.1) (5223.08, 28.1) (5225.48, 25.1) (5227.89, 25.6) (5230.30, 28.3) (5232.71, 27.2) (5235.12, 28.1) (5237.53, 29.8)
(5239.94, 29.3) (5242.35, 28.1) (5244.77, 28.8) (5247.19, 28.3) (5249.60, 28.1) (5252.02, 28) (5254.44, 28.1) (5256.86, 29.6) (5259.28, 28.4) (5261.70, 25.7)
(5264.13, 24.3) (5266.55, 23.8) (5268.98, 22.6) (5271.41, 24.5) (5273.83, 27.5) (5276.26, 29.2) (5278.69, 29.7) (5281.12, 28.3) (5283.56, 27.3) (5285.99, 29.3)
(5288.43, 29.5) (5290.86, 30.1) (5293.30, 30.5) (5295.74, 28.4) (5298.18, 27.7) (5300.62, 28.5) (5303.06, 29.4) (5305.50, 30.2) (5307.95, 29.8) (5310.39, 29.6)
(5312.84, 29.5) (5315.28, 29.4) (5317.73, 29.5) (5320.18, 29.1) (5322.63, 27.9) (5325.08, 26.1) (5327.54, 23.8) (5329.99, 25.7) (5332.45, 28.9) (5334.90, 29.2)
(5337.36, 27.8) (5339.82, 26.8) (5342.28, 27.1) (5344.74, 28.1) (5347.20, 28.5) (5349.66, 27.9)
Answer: -1.2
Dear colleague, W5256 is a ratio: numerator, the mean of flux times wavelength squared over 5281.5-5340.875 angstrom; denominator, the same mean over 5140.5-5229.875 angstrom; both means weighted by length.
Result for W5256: 1.2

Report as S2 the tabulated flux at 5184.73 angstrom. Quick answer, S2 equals 17.3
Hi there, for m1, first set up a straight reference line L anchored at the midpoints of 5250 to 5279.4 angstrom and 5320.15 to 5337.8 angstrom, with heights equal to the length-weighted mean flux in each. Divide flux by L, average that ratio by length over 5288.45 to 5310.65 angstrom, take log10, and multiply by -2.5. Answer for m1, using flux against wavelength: -0.09 mag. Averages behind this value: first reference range 26.8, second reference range 27.2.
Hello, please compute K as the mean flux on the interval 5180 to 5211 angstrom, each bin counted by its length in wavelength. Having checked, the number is 25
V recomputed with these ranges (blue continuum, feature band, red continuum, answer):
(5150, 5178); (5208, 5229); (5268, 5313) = -0.8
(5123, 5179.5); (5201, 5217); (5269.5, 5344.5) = -0.1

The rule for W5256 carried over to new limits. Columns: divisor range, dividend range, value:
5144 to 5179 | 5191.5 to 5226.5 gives 1.11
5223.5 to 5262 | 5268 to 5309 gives 1.03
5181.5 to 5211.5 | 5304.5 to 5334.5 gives 1.18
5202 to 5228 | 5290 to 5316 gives 1.13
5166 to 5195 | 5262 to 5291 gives 1.25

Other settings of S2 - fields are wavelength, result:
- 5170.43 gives 20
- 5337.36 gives 27.8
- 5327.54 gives 23.8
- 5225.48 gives 25.1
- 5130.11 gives 27.6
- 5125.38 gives 26.7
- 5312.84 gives 29.5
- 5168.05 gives 18.6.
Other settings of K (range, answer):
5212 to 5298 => 27.8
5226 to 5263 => 28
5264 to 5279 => 25.8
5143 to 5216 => 25.2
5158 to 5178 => 23.4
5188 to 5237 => 27.1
